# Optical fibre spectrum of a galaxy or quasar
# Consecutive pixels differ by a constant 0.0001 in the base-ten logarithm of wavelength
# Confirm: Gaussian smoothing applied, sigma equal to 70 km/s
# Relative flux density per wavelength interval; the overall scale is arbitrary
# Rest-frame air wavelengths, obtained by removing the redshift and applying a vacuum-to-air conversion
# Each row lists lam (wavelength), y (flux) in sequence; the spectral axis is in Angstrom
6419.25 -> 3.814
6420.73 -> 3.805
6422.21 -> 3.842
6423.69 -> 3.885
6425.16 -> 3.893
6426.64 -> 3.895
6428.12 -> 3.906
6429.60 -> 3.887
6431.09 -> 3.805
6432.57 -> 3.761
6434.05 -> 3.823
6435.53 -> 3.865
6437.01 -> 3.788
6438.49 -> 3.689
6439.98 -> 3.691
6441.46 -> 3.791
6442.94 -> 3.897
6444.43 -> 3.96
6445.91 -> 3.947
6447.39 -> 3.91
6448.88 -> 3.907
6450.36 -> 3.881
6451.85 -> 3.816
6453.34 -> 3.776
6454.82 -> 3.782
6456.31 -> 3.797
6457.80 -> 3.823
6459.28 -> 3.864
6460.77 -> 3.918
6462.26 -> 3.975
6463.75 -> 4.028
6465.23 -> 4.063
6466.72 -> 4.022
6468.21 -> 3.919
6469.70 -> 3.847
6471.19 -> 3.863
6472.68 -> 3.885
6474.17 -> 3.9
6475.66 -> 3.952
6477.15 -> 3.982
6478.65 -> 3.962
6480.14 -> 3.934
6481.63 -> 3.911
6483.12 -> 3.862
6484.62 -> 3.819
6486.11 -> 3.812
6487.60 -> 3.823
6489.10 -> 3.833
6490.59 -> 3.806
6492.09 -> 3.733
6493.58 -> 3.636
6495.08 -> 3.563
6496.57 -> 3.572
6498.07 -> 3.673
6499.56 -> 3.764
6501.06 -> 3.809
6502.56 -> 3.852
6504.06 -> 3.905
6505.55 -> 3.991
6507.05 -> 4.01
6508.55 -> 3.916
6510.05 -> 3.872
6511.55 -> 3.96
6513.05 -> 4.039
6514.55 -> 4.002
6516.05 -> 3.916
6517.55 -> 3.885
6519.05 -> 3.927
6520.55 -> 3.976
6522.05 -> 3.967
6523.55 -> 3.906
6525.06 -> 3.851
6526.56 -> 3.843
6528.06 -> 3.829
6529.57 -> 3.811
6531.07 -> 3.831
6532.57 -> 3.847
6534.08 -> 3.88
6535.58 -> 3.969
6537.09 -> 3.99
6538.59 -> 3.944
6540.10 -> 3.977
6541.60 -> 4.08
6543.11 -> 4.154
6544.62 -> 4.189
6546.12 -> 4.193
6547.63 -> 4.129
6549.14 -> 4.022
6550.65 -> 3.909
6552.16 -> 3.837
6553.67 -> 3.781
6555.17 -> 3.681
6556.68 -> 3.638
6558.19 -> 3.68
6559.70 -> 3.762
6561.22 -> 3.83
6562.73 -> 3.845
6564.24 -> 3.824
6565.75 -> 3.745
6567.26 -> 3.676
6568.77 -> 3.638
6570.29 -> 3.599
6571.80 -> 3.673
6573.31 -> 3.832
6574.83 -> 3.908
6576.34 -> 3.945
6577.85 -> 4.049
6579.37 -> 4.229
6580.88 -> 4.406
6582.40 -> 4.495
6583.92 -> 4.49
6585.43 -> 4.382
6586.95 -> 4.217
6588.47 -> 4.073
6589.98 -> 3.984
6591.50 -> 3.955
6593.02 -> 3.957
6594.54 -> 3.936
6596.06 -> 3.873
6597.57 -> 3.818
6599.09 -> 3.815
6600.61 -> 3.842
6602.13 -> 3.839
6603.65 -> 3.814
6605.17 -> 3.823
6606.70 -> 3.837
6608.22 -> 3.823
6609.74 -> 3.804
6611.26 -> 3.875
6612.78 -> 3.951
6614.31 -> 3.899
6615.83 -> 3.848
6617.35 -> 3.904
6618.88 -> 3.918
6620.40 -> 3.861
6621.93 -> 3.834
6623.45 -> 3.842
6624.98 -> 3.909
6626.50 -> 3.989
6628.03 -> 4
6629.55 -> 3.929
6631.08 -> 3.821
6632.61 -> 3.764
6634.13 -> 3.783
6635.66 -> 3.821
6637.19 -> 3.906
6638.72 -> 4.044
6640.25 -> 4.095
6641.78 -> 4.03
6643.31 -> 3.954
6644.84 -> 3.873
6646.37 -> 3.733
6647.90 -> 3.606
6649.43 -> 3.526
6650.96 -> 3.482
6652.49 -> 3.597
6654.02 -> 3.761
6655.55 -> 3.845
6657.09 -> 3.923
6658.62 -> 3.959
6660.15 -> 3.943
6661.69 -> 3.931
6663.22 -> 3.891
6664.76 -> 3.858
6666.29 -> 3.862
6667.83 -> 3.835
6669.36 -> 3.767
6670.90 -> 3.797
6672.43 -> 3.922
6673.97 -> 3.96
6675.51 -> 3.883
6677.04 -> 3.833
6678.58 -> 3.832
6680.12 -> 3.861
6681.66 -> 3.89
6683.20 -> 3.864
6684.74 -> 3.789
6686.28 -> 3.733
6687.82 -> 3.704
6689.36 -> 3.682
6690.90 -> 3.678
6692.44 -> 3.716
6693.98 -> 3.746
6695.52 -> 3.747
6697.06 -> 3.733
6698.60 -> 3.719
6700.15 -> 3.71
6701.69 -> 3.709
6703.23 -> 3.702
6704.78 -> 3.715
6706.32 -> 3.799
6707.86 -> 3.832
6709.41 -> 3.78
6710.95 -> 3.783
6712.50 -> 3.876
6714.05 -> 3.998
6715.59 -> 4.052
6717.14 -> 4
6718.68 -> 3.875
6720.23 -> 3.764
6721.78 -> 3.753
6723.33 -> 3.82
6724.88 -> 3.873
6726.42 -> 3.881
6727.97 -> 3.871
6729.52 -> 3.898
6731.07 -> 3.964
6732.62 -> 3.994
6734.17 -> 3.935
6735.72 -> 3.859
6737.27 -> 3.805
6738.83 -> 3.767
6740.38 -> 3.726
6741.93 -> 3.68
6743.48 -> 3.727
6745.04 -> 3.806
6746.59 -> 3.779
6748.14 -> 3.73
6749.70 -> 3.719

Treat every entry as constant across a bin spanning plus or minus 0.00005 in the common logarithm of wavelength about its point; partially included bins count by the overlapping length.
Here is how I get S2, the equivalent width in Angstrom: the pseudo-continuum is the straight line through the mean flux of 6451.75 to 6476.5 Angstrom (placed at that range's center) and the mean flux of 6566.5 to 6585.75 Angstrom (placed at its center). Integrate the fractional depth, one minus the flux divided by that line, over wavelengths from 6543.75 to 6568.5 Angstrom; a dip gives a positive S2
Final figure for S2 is 0.9 Angstrom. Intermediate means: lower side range 3.9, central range 3.86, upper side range 4.02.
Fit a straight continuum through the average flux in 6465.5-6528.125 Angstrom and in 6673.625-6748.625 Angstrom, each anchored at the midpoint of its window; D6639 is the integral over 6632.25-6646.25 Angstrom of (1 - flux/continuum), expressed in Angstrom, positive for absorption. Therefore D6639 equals -0.3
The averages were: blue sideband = 3.87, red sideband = 3.81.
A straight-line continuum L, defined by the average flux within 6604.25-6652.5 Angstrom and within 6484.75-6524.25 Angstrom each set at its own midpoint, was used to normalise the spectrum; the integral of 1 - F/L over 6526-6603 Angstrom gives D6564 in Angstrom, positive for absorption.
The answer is -1.7 Angstrom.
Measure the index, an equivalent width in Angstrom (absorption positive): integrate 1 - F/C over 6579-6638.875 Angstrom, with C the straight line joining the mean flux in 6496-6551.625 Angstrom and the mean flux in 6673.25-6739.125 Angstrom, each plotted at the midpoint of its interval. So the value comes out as -1.1 Angstrom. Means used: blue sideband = 3.93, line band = 3.95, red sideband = 3.82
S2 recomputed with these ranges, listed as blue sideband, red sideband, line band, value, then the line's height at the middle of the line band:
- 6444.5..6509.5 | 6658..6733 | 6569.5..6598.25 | -1.5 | 3.85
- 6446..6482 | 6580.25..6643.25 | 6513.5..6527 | 0.0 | 3.92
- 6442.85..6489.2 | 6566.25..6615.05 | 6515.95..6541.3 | 0.1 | 3.92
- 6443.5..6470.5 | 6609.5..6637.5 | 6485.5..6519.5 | 0.5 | 3.9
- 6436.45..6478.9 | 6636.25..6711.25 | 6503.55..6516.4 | -0.3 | 3.86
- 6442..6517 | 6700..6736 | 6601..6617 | 0.0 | 3.86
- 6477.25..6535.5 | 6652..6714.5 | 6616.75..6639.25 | -0.4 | 3.82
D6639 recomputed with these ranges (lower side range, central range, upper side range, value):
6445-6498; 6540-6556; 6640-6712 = -0.7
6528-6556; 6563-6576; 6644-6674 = 0.6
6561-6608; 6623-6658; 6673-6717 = 0.3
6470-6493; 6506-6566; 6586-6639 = -0.5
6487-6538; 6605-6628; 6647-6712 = -0.4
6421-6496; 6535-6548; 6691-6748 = -0.8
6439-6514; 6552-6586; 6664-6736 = -0.5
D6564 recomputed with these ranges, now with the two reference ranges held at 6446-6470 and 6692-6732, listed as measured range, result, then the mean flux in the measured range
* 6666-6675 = -0.1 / 3.86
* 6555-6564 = 0.3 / 3.74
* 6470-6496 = 0.4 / 3.84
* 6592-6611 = 0.0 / 3.85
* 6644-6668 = 0.3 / 3.79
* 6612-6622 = -0.1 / 3.89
